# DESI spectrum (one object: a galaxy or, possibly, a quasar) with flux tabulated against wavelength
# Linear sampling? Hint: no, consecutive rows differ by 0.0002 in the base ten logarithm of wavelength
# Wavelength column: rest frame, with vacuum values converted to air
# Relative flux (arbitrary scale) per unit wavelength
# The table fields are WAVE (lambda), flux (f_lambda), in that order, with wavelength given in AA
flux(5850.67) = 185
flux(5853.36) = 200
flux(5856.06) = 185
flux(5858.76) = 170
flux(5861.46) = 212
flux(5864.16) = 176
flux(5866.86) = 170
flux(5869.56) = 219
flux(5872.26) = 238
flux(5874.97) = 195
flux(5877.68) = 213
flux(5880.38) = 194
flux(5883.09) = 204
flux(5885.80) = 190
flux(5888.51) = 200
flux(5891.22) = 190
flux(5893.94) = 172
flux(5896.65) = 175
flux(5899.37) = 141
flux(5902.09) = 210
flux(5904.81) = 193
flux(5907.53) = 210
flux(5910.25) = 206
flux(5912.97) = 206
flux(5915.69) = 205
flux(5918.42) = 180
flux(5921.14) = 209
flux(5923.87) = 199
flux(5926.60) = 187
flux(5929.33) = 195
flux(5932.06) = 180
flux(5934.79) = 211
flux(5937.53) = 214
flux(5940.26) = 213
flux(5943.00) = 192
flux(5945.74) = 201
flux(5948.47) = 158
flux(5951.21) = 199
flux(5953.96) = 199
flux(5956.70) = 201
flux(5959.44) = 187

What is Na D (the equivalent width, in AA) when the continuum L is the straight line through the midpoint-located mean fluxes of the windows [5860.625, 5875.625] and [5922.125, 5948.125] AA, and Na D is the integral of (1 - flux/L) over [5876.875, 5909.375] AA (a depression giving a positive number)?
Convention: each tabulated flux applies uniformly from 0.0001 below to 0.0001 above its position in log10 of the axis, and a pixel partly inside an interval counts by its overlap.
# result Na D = 1.5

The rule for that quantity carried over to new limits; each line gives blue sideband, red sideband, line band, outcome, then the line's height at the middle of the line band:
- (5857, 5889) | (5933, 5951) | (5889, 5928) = 1.2 AA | 198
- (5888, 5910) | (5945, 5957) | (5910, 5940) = -1.7 AA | 189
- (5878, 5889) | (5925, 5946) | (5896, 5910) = 0.8 AA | 199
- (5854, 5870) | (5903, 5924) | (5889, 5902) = 1.4 AA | 196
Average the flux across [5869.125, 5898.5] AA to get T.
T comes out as 197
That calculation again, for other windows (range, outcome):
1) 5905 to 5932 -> 198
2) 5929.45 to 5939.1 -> 201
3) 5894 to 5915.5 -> 191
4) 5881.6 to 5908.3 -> 188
